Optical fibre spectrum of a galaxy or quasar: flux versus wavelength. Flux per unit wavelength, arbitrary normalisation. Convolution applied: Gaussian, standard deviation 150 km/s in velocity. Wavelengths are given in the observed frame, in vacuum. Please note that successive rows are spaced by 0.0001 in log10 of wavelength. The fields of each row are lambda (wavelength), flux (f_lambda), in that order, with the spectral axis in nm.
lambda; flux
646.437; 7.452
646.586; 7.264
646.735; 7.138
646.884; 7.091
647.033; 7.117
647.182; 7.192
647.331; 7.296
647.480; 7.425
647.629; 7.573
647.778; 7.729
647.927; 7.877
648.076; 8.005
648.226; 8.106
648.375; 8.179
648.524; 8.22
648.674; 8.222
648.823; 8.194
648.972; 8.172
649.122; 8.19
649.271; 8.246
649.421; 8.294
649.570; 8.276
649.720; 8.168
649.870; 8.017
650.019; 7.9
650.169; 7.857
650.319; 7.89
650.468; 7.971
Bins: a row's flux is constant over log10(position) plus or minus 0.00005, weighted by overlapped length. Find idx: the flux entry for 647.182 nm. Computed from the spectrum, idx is 7.192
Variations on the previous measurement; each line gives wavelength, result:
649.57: 8.276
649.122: 8.19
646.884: 7.091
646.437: 7.452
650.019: 7.9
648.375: 8.179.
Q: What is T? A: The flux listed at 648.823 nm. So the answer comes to 8.194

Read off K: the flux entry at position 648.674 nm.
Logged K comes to 8.222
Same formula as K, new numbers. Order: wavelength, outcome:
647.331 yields 7.296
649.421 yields 8.294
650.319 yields 7.89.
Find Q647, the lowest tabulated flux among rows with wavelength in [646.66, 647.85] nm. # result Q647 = 7.091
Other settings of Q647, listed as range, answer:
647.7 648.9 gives 7.729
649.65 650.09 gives 7.9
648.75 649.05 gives 8.172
